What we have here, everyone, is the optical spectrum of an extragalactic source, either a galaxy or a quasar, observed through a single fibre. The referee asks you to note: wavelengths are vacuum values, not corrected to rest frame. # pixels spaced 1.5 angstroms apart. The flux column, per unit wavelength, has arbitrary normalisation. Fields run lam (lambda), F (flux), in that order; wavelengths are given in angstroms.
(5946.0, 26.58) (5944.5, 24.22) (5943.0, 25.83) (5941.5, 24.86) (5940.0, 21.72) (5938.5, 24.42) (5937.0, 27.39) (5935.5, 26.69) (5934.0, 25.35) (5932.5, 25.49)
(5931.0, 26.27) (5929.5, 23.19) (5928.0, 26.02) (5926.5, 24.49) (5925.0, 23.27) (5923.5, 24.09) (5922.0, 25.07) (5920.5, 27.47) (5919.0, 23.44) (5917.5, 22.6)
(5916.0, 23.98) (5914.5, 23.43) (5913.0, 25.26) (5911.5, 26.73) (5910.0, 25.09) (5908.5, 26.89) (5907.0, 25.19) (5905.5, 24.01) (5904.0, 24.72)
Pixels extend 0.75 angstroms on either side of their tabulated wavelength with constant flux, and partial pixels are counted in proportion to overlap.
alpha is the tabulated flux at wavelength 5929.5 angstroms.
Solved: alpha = 23.19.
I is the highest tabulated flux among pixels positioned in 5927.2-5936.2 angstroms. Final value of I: 26.69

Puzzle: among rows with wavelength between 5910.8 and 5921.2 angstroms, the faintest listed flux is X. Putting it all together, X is 22.6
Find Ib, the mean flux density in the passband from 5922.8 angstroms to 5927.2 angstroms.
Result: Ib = 23.9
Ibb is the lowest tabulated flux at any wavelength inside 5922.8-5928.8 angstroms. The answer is 23.27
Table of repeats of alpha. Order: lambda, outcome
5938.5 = 24.42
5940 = 21.72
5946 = 26.58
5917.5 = 22.6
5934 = 25.35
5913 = 25.26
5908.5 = 26.89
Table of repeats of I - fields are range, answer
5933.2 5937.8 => 27.39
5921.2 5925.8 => 25.07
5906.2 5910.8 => 26.89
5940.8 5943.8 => 25.83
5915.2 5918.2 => 23.98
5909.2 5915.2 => 26.73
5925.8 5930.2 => 26.02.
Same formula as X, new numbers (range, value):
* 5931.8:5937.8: 25.35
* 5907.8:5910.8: 25.09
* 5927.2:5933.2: 23.19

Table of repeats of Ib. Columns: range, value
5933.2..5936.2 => 26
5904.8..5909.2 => 25.4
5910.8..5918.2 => 24.4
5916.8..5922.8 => 24.7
